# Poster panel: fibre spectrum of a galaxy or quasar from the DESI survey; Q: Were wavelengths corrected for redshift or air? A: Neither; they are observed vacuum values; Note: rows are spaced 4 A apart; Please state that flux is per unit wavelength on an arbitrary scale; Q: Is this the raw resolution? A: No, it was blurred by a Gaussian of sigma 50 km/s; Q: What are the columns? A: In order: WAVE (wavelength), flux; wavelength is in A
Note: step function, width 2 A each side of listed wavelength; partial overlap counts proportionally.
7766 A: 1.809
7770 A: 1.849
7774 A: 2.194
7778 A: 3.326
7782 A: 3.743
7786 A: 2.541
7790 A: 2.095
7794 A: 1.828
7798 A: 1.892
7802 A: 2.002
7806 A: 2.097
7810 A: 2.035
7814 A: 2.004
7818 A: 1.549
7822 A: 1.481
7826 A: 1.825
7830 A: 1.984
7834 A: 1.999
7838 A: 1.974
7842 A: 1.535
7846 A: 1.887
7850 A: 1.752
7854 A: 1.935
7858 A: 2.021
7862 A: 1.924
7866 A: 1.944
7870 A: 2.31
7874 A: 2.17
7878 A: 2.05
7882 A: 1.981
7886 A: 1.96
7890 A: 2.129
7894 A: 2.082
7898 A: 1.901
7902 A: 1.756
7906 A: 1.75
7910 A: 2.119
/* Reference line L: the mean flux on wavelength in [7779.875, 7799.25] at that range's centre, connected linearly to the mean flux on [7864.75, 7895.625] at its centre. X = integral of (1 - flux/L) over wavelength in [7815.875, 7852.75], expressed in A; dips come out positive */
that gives 7.9 A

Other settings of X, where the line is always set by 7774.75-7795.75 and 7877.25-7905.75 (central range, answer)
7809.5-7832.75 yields 6.1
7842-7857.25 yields 2.8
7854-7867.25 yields 1.3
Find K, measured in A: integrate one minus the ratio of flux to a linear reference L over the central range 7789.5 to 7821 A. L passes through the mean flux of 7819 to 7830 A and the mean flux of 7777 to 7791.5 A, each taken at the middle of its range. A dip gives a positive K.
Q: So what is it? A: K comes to 4.90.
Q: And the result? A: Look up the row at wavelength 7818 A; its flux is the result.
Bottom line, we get 1.549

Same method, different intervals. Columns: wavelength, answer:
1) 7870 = 2.31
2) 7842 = 1.535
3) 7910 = 2.119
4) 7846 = 1.887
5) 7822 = 1.481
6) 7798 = 1.892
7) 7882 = 1.981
